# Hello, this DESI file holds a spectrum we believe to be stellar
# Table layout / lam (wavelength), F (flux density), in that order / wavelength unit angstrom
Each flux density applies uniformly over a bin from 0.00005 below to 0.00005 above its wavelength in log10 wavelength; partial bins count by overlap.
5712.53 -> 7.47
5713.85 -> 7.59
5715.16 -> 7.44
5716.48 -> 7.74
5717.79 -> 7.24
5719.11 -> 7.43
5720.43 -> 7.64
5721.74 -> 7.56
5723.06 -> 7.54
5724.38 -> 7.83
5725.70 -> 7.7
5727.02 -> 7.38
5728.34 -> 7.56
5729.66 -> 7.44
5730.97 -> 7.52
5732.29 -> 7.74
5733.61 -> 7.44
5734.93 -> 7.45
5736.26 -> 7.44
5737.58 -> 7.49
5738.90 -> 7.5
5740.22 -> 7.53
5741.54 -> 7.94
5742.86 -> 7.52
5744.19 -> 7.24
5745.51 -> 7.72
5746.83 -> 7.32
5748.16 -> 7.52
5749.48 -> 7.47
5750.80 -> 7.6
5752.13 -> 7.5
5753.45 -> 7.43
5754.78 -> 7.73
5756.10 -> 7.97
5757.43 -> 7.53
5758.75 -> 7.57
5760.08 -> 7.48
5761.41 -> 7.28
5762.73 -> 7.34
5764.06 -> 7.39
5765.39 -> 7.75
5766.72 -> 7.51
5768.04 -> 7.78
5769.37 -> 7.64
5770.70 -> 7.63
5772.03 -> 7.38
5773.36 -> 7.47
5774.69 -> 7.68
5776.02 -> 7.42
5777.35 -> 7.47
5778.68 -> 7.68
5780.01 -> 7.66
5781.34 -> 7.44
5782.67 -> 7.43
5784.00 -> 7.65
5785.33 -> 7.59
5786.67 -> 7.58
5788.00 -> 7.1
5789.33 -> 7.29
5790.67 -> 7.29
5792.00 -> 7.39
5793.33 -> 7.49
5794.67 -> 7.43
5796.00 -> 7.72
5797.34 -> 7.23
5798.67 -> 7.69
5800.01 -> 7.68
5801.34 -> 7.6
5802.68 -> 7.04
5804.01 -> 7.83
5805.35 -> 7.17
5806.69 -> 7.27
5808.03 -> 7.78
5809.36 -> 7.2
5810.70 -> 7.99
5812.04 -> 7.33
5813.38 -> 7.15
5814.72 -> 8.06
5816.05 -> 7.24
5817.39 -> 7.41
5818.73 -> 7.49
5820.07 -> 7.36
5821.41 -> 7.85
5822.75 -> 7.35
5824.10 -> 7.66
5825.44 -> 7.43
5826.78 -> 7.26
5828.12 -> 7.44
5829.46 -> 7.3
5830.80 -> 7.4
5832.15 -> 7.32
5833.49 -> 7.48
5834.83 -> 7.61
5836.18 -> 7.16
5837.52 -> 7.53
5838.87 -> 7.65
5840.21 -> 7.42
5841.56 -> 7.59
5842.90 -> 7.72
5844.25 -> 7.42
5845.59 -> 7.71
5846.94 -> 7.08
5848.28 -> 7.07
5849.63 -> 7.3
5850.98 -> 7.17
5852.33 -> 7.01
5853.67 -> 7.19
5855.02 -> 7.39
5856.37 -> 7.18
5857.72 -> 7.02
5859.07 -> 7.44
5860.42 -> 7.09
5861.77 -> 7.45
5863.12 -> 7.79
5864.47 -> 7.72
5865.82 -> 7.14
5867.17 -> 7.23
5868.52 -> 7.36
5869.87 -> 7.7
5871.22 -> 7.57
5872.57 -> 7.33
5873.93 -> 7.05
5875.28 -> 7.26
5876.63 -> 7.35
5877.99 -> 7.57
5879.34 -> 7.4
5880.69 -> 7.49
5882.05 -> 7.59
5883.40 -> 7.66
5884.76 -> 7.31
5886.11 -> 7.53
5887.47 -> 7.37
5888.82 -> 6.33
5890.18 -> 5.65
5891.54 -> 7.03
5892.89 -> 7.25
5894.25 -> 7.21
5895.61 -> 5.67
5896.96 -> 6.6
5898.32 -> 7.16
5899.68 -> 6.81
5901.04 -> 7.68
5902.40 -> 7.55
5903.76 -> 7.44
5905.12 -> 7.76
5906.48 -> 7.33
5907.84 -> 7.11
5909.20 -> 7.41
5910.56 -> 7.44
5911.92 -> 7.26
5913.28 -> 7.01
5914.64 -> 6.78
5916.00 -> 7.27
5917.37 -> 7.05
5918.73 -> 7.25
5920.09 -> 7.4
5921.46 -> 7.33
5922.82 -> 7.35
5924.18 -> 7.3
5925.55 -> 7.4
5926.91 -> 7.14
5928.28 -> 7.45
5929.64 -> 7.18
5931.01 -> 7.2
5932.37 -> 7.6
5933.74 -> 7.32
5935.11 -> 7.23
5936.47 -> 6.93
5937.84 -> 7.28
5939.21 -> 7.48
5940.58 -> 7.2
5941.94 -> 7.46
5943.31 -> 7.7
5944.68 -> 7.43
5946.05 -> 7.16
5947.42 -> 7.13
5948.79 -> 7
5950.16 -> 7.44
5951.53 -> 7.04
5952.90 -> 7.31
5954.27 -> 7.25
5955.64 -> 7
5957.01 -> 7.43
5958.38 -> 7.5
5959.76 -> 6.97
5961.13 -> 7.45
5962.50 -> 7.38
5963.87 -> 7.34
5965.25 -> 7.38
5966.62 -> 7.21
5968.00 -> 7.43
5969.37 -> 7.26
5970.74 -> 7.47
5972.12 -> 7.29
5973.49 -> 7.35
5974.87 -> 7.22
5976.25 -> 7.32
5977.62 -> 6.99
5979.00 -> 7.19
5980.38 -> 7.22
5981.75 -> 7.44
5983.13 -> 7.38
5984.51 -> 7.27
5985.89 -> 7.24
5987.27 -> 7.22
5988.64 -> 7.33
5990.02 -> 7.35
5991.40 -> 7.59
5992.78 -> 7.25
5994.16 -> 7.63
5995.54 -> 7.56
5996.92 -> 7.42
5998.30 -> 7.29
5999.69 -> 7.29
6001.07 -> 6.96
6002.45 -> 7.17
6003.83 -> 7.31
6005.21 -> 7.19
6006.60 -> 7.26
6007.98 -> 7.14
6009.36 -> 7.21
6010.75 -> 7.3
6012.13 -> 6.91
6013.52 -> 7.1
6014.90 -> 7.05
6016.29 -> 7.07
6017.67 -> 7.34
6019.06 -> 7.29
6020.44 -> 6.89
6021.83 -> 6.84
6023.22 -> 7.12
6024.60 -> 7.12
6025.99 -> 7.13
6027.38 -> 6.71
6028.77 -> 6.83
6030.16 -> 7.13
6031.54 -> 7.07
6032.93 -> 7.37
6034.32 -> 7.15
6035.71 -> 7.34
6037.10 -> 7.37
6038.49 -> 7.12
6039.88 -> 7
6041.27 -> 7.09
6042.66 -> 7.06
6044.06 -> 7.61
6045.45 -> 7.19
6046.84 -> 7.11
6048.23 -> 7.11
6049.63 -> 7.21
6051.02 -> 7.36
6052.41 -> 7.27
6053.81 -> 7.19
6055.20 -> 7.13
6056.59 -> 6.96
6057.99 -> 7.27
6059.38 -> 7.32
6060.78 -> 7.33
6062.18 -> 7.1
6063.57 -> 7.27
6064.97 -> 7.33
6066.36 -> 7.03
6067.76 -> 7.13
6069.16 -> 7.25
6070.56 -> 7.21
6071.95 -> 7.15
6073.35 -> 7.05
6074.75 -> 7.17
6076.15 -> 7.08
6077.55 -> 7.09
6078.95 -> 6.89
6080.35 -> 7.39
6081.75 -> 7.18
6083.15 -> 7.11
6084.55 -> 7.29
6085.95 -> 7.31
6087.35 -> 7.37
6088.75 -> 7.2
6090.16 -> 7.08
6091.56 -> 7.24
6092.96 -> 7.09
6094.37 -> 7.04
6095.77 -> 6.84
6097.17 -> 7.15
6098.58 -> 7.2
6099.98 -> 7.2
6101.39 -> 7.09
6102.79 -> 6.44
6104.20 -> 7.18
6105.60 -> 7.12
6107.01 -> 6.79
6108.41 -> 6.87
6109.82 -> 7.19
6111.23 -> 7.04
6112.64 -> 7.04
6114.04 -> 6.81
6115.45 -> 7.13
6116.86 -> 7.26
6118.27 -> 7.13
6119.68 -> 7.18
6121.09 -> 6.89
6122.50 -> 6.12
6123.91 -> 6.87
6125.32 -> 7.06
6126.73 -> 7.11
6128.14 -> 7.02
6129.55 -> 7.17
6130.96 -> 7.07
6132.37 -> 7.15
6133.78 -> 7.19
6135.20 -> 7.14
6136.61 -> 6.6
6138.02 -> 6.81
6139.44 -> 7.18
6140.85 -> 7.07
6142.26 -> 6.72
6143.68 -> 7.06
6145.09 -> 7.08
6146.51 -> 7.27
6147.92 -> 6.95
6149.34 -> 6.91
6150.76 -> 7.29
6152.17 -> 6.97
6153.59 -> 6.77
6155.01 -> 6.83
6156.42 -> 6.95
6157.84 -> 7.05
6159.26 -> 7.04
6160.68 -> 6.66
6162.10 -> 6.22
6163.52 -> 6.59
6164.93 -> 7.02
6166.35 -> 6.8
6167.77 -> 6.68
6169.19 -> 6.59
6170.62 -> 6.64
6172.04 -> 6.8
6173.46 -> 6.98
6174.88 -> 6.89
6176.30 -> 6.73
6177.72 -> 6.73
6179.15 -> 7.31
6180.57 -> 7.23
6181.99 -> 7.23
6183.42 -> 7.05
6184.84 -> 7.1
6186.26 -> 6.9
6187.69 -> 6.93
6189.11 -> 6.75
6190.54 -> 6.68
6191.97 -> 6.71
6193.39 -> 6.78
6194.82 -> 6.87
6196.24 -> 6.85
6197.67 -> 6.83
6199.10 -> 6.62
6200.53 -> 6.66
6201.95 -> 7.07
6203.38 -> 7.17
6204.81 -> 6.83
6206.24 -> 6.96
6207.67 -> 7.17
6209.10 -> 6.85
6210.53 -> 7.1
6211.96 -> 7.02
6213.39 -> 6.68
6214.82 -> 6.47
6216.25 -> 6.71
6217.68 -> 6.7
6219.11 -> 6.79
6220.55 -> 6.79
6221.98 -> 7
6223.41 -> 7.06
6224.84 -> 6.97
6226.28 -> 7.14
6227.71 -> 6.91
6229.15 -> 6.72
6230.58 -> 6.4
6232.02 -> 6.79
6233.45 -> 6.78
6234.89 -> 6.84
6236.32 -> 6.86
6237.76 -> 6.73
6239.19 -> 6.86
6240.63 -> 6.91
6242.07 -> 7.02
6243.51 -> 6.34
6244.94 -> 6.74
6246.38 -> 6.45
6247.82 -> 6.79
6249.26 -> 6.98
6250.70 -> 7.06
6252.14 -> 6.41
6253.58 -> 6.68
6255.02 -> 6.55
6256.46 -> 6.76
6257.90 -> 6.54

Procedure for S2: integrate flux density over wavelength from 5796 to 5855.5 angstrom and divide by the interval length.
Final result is 7.44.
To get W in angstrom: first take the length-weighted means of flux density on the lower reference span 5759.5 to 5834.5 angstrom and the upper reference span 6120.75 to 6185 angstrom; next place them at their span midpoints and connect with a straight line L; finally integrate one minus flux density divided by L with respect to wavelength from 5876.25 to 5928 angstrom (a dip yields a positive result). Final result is 0.89 angstrom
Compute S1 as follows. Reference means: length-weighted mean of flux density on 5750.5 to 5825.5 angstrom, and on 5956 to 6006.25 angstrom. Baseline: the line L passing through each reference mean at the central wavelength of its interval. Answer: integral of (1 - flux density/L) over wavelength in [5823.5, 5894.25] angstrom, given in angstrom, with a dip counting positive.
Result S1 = 1.03 angstrom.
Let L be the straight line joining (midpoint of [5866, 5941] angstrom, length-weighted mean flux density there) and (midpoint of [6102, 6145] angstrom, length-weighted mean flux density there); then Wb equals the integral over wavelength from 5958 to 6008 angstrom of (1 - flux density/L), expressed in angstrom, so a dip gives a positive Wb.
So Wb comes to -1.2 angstrom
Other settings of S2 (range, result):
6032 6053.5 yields 7.22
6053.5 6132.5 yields 7.09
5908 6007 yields 7.29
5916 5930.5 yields 7.28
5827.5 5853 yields 7.39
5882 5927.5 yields 7.15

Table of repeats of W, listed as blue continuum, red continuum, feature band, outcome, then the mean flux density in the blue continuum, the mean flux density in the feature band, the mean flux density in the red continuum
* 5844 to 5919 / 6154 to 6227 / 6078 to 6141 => -0.81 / 7.23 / 7.05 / 6.87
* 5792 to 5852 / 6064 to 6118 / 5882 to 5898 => 0.98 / 7.45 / 6.91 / 7.11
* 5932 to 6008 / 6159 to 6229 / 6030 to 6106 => -0.63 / 7.3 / 7.17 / 6.86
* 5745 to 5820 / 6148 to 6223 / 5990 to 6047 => -0.45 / 7.51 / 7.19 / 6.87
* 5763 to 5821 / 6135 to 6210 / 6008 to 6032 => 0.24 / 7.5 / 7.07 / 6.9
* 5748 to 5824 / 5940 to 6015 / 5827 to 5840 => 0.05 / 7.51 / 7.43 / 7.28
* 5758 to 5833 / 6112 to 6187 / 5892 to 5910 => 0.42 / 7.48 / 7.15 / 6.94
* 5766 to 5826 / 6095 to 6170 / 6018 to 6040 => 0.07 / 7.5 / 7.1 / 6.95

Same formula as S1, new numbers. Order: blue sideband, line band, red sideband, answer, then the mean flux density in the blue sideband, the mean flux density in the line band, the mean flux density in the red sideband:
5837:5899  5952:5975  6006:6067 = -0.35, 7.25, 7.31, 7.16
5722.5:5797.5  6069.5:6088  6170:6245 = -0.32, 7.52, 7.18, 6.86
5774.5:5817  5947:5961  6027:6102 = 0.15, 7.49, 7.22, 7.17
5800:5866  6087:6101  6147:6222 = -0.25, 7.42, 7.13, 6.87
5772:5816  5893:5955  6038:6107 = 0.83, 7.49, 7.23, 7.15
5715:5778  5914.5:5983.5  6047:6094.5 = 0.31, 7.54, 7.28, 7.18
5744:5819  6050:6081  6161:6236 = -0.54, 7.51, 7.18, 6.85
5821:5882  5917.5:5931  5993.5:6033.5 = -0.01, 7.39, 7.3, 7.16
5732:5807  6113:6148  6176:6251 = -0.11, 7.51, 7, 6.86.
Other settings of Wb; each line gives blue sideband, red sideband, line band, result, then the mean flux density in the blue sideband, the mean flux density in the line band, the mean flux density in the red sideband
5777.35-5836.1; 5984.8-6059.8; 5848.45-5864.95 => 0.24 angstrom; 7.47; 7.3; 7.2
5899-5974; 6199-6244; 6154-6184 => 0.31 angstrom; 7.3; 6.86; 6.85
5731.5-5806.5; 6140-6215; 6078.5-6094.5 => -0.37 angstrom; 7.51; 7.19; 6.89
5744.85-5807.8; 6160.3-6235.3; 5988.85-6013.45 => -0.43 angstrom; 7.51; 7.28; 6.85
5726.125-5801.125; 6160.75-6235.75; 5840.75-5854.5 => 0.12 angstrom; 7.52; 7.33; 6.85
